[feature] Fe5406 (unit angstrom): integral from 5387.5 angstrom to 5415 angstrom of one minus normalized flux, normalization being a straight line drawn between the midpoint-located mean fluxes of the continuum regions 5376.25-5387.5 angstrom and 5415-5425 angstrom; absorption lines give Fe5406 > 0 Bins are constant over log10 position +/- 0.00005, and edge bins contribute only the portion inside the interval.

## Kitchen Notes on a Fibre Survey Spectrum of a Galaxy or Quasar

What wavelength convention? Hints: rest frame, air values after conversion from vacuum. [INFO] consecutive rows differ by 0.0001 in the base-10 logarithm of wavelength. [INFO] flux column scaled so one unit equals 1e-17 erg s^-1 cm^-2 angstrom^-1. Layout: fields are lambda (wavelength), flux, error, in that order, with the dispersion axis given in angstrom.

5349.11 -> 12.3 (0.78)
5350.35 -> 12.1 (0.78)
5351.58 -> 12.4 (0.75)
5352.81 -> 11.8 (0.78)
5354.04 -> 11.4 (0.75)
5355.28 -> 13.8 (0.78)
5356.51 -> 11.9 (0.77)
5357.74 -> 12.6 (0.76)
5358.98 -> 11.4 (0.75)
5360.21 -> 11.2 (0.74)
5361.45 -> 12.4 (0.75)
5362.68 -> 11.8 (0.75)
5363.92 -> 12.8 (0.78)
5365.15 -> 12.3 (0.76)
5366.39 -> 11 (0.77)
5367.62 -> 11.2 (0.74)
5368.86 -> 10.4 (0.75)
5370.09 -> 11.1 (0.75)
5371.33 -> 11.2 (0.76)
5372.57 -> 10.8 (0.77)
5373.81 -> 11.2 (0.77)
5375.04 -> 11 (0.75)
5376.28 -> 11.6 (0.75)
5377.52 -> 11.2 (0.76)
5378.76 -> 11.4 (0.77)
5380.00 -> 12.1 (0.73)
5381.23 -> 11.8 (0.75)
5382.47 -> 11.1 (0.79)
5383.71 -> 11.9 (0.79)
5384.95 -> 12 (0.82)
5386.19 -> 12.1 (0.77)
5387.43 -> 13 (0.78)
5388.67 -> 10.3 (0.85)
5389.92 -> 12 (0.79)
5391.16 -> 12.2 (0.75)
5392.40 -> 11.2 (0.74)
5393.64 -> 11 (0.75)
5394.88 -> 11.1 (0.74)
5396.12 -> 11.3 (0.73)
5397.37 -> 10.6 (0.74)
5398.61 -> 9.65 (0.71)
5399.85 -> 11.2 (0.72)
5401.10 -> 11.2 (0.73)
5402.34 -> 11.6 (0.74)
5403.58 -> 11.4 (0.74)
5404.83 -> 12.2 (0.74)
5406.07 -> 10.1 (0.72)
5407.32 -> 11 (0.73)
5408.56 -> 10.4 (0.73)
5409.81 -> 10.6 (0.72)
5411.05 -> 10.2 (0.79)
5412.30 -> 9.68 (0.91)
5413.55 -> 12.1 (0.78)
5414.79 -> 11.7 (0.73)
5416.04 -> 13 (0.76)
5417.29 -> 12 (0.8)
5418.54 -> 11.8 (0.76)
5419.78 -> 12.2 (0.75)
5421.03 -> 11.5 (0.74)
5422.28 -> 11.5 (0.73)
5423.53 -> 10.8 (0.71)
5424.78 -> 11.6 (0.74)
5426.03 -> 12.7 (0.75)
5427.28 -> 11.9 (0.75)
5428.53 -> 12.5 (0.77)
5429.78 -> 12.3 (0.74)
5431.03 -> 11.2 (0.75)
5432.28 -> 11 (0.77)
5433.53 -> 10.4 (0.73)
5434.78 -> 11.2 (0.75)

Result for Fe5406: 1.7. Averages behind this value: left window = 11.8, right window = 11.8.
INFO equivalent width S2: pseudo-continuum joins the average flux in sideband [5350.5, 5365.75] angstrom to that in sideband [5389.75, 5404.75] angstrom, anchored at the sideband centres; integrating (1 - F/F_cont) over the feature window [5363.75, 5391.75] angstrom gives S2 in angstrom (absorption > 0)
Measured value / 0.35 angstrom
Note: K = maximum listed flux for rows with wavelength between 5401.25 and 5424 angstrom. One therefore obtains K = 13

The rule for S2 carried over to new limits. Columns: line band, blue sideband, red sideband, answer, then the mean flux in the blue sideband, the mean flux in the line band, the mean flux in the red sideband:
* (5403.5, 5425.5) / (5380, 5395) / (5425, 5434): 0.73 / 11.7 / 11.3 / 11.7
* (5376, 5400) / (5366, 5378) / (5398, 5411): -0.98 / 11.1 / 11.4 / 10.9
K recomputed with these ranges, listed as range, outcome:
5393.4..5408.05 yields 12.2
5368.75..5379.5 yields 11.6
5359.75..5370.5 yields 12.8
